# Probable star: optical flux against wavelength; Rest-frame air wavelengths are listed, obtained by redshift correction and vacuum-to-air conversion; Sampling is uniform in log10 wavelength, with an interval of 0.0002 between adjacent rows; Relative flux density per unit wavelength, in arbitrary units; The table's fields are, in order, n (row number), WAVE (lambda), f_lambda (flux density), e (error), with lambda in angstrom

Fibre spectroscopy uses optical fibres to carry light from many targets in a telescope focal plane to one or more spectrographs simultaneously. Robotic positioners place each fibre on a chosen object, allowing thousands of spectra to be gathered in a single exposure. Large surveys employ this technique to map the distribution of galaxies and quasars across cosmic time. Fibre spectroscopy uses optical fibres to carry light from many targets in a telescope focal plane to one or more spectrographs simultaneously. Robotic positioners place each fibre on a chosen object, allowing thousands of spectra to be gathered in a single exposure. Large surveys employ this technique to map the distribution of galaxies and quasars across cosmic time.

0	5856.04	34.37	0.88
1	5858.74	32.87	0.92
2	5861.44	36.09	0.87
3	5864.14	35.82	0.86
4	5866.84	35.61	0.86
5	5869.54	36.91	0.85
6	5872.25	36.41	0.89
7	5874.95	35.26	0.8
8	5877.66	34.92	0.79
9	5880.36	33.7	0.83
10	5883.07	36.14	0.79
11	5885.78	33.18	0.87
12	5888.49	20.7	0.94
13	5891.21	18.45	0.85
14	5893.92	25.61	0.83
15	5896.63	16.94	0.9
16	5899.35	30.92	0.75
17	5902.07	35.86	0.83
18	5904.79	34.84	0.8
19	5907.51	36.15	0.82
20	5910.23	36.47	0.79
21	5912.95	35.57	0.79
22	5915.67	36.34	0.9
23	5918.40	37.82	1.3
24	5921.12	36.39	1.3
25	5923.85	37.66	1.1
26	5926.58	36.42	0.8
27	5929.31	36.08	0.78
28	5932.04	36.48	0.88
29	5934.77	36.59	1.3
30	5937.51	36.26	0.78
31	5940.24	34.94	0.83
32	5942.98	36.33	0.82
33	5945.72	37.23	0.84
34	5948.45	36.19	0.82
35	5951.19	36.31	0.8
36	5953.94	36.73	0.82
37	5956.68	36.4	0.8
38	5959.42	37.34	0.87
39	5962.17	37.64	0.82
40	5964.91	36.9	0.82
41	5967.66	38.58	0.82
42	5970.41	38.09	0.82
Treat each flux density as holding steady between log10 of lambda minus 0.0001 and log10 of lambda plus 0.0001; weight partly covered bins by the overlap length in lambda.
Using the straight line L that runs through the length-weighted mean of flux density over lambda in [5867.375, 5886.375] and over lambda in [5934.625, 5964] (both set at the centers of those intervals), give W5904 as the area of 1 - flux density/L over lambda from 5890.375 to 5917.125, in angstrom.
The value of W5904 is 3.6 angstrom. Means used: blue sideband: 35.3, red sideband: 36.5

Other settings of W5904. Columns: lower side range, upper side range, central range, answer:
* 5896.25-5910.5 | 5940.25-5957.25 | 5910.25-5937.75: -1.8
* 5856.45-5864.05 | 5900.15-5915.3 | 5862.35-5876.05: -0.5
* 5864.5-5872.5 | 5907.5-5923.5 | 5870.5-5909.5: 6.0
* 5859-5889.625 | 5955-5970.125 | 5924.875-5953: 0.2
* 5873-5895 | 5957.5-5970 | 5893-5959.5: -1.8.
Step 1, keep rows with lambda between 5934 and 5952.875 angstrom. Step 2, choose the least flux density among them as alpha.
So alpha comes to 34.94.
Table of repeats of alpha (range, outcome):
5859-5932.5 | 16.94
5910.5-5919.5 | 35.57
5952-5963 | 36.4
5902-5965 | 34.84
